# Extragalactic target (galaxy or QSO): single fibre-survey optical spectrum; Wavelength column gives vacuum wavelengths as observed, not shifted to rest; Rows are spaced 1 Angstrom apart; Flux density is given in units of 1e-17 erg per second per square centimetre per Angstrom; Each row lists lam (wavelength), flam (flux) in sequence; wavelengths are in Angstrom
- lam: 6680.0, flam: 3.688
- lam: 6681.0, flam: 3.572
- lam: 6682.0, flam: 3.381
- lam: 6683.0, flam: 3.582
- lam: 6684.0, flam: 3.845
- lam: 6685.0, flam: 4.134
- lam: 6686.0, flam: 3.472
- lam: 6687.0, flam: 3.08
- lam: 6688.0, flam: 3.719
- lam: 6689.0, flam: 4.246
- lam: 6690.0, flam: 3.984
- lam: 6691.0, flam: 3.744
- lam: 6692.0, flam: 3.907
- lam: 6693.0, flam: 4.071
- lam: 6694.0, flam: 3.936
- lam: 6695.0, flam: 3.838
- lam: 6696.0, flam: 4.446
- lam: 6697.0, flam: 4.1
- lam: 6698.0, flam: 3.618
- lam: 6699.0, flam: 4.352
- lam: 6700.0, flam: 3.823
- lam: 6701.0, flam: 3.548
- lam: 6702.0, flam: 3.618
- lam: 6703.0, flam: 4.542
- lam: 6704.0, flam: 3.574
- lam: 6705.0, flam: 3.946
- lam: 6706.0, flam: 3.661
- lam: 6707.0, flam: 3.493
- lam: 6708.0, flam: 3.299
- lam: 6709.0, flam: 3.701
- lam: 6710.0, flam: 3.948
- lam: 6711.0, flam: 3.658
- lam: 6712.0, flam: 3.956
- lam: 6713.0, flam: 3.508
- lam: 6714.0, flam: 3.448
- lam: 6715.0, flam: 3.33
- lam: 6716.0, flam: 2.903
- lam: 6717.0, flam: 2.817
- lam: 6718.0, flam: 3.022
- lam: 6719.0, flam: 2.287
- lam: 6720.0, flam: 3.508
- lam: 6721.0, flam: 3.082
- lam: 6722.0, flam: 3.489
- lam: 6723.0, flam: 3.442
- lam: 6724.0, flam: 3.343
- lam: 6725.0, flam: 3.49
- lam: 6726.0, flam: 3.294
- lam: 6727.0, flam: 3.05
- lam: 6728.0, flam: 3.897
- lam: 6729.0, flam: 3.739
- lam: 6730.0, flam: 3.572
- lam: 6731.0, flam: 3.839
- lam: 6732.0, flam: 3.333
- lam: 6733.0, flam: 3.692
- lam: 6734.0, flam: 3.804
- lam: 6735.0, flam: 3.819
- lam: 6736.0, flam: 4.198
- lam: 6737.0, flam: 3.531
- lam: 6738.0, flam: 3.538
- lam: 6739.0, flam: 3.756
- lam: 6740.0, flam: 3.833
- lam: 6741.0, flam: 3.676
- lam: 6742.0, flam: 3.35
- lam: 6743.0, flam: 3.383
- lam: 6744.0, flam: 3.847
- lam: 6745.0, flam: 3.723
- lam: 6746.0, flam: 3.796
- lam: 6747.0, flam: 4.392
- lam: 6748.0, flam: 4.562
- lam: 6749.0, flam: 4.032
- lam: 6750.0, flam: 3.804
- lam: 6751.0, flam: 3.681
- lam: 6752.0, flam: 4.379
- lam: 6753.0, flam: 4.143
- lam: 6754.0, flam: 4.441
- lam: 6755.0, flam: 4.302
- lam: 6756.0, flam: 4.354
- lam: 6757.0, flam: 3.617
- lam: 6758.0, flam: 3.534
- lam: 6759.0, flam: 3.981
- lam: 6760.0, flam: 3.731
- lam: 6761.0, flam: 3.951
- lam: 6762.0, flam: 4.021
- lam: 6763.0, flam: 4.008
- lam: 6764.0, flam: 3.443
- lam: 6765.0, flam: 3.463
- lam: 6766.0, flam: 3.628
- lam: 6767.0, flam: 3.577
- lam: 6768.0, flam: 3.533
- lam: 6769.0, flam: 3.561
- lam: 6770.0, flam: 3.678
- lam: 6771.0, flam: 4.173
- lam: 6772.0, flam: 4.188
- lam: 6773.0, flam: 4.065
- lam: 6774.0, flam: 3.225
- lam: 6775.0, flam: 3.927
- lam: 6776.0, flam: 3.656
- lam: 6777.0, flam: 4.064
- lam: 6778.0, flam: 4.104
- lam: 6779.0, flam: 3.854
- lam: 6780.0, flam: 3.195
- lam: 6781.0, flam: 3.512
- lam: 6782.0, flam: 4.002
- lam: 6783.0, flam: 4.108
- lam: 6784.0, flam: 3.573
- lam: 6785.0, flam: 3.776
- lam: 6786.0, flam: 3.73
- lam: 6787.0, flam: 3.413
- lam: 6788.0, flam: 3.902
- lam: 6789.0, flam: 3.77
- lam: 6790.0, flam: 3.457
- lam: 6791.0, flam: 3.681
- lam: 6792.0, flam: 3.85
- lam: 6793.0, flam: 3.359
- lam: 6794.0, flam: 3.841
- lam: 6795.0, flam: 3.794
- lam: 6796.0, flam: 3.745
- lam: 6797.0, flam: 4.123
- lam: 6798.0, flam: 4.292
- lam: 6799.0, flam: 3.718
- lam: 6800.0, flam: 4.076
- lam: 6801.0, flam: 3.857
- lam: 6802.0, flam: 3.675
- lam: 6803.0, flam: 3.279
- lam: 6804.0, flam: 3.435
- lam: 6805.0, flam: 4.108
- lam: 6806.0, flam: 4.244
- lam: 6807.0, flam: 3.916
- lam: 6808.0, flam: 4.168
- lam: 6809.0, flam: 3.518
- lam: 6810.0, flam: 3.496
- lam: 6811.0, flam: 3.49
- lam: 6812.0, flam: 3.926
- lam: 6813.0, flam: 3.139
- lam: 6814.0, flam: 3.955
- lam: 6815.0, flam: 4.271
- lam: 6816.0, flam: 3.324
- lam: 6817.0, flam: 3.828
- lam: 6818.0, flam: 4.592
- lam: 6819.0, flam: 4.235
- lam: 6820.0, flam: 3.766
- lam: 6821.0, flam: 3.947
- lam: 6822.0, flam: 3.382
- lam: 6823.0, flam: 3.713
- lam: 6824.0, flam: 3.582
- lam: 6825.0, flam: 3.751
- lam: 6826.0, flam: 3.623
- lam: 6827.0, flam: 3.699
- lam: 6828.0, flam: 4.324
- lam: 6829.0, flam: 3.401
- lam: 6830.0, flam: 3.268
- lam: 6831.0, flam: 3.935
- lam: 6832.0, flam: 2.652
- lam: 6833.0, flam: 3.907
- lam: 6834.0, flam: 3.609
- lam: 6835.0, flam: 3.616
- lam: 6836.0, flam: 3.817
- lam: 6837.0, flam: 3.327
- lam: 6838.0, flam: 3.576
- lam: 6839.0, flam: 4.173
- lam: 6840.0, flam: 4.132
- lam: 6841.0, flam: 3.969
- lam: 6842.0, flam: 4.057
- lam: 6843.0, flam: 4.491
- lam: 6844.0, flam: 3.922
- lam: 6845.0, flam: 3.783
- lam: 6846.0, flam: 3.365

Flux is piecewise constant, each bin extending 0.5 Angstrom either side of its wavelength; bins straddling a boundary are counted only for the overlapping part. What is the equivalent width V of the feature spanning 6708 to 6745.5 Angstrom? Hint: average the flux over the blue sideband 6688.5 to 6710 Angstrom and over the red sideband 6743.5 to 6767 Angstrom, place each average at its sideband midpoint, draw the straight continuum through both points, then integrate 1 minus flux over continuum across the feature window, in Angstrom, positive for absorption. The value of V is 3.9 Angstrom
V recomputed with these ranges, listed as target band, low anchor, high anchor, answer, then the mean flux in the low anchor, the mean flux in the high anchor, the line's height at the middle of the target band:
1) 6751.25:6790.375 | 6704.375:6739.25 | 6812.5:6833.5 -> -2.3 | 3.5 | 3.73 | 3.61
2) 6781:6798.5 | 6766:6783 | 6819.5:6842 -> -0.1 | 3.78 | 3.7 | 3.75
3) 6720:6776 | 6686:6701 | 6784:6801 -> 1.0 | 3.89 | 3.78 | 3.83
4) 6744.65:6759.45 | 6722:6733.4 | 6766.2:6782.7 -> -1.6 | 3.51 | 3.77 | 3.65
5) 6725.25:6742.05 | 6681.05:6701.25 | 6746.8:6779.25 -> 1.0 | 3.84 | 3.91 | 3.88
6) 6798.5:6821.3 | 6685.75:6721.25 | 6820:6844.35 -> -0.6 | 3.65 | 3.74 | 3.73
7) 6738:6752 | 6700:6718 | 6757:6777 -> -0.6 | 3.58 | 3.76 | 3.69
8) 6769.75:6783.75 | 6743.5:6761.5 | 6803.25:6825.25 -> 0.3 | 4.01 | 3.8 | 3.93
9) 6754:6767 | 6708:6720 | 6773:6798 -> -0.9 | 3.33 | 3.75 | 3.61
